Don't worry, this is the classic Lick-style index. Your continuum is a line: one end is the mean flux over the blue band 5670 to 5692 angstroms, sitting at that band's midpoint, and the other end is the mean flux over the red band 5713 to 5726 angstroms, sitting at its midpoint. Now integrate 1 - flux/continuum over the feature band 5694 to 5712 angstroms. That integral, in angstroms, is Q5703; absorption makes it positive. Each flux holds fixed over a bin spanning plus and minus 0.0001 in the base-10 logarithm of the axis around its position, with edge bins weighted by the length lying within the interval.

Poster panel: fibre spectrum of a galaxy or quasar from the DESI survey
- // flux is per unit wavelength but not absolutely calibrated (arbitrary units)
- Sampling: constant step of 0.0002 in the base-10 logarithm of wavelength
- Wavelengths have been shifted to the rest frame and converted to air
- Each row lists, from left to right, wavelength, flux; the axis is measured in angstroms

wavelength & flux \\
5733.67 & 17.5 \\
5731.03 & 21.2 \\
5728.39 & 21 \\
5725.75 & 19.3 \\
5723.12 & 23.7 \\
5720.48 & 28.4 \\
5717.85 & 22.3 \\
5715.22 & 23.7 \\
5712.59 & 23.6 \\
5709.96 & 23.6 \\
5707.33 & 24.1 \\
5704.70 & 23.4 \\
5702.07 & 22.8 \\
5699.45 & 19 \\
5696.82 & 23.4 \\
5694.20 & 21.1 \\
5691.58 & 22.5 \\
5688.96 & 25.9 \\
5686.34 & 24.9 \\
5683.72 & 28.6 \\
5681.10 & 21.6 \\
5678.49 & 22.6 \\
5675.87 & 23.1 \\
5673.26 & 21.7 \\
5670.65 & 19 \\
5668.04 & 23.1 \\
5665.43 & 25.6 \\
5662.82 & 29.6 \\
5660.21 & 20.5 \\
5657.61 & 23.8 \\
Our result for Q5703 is 0.8 angstroms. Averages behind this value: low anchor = 23.5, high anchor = 23.8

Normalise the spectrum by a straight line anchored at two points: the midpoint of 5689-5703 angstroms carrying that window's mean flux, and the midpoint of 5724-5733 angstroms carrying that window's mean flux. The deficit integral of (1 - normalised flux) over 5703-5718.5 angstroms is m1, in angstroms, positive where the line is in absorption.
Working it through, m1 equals -1.5 angstroms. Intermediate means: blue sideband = 22.1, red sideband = 20.4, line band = 23.5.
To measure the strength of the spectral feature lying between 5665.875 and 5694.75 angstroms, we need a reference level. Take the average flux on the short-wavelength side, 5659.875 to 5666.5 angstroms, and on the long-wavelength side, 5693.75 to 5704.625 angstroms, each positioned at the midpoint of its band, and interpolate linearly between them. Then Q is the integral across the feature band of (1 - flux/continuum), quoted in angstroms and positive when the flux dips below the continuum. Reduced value 0.8 angstroms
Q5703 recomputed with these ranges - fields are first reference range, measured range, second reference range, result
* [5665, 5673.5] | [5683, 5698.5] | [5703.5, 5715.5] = -0.8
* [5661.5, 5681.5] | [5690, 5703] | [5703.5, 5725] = 1.0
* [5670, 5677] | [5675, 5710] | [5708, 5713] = -1.2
